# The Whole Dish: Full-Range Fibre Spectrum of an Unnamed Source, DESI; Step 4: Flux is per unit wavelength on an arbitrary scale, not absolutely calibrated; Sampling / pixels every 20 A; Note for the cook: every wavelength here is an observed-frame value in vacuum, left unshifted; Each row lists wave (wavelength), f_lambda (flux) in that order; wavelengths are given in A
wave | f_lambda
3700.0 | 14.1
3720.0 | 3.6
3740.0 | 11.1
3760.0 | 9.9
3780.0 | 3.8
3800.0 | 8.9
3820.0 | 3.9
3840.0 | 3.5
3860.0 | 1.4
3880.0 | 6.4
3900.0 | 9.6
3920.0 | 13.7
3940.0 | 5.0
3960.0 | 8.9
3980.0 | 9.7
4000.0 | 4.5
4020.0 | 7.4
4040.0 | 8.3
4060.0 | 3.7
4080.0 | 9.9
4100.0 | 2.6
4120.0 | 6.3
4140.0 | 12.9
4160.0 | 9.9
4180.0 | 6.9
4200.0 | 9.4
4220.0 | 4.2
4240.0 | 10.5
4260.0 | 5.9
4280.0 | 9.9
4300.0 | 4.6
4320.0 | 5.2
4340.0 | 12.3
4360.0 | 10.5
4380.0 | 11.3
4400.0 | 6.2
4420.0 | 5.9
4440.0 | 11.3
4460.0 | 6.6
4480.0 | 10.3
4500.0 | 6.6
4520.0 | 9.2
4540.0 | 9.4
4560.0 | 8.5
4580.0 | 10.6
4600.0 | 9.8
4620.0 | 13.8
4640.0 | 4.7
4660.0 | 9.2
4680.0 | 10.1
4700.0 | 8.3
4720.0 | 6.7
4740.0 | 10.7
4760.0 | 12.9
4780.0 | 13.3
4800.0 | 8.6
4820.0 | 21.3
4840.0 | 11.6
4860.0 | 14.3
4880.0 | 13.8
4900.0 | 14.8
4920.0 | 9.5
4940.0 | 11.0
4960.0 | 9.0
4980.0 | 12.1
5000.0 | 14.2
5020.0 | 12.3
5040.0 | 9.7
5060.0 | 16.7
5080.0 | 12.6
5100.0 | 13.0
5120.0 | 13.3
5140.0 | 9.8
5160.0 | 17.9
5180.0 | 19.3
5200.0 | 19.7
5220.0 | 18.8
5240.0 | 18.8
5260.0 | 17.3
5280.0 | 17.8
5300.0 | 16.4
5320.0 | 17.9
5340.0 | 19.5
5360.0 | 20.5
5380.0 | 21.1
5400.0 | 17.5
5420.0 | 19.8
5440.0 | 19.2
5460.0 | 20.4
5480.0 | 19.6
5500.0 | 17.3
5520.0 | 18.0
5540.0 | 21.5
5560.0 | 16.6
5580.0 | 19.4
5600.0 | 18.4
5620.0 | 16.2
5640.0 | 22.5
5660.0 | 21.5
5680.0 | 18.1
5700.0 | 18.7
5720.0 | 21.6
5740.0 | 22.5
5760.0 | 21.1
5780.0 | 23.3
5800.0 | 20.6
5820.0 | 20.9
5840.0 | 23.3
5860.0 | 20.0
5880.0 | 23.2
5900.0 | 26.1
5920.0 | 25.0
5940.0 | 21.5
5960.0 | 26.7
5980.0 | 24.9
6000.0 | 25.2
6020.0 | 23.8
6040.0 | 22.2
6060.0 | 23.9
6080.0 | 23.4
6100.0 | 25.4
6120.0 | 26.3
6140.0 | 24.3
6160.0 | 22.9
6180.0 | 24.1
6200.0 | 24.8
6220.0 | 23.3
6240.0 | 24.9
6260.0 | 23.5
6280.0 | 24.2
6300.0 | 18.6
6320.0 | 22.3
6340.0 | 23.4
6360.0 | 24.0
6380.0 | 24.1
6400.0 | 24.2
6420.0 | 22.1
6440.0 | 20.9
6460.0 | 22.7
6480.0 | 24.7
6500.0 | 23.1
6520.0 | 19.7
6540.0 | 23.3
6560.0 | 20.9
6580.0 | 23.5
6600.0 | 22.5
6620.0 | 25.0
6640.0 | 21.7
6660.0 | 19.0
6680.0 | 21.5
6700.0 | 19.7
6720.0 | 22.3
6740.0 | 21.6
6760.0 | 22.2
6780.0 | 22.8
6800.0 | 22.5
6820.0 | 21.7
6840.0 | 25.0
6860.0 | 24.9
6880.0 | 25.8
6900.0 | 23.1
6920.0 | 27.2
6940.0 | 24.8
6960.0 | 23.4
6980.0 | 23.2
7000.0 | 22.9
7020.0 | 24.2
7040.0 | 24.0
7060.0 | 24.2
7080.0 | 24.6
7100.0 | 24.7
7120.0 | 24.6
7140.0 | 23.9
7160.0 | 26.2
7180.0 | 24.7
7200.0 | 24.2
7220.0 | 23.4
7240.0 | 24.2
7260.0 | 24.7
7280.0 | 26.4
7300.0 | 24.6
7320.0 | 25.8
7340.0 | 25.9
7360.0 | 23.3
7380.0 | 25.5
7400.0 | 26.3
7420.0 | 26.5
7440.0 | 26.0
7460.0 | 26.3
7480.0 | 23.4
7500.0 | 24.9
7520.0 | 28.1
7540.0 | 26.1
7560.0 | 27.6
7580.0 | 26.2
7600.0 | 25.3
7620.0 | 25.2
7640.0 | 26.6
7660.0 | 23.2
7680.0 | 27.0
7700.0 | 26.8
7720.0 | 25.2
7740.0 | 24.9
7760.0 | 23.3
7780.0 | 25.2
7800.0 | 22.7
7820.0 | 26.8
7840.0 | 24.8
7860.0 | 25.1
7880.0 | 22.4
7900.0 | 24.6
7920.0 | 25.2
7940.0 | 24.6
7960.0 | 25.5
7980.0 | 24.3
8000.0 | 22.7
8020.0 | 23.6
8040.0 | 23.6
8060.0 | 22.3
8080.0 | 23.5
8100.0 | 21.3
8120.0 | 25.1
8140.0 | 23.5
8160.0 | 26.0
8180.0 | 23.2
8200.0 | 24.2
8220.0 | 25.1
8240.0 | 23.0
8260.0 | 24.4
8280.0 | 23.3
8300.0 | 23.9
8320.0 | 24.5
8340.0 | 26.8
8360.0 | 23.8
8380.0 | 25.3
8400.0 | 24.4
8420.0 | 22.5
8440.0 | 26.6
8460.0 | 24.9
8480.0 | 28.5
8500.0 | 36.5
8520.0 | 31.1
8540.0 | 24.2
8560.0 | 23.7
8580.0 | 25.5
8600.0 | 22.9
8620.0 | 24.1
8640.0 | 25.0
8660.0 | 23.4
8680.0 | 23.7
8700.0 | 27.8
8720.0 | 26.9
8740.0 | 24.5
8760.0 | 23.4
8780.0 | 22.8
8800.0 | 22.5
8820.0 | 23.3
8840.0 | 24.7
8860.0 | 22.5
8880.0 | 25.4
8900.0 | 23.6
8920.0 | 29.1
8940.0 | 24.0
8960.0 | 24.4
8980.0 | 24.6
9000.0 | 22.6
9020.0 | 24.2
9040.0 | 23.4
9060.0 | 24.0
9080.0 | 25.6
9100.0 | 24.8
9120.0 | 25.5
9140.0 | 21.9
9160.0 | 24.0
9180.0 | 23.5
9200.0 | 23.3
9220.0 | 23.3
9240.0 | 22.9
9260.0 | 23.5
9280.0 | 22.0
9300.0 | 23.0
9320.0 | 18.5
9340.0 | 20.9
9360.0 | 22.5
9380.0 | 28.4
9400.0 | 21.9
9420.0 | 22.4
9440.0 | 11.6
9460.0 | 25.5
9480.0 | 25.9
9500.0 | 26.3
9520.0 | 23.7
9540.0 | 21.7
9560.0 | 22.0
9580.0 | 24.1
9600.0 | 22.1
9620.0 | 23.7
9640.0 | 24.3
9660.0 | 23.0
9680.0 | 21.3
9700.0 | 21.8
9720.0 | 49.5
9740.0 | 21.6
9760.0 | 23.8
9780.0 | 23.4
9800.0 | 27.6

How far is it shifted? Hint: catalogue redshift 0.294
